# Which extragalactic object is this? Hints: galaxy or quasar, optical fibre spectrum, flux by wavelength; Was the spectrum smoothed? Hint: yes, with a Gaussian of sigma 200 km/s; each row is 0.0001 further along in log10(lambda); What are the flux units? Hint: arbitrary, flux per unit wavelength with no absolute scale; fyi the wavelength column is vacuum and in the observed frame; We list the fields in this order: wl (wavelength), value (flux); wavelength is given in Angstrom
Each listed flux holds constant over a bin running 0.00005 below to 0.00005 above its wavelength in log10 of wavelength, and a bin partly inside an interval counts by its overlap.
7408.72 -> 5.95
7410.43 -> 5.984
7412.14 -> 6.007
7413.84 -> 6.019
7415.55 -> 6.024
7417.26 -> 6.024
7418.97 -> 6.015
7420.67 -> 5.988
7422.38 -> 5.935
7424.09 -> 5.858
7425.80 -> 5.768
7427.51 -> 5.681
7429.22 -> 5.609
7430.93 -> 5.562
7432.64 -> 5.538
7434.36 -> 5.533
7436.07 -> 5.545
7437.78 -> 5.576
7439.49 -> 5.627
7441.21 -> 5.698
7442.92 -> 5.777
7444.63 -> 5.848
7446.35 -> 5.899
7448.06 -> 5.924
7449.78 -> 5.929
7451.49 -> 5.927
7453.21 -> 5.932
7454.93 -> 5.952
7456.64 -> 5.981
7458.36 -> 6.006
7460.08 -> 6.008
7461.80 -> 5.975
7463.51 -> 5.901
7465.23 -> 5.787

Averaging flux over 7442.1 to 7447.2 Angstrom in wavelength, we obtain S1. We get 5.84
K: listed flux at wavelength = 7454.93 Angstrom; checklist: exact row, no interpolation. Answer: 5.952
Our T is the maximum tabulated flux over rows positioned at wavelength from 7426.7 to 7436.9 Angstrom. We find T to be 5.681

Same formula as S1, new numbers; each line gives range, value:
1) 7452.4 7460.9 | 5.97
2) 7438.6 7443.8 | 5.7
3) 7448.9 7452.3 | 5.93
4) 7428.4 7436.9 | 5.55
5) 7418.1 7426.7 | 5.91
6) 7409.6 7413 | 6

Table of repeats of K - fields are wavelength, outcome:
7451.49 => 5.927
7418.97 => 6.015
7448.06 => 5.924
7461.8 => 5.975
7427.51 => 5.681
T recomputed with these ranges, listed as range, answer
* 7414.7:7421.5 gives 6.024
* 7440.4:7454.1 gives 5.932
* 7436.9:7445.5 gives 5.848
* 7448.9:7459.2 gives 6.006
